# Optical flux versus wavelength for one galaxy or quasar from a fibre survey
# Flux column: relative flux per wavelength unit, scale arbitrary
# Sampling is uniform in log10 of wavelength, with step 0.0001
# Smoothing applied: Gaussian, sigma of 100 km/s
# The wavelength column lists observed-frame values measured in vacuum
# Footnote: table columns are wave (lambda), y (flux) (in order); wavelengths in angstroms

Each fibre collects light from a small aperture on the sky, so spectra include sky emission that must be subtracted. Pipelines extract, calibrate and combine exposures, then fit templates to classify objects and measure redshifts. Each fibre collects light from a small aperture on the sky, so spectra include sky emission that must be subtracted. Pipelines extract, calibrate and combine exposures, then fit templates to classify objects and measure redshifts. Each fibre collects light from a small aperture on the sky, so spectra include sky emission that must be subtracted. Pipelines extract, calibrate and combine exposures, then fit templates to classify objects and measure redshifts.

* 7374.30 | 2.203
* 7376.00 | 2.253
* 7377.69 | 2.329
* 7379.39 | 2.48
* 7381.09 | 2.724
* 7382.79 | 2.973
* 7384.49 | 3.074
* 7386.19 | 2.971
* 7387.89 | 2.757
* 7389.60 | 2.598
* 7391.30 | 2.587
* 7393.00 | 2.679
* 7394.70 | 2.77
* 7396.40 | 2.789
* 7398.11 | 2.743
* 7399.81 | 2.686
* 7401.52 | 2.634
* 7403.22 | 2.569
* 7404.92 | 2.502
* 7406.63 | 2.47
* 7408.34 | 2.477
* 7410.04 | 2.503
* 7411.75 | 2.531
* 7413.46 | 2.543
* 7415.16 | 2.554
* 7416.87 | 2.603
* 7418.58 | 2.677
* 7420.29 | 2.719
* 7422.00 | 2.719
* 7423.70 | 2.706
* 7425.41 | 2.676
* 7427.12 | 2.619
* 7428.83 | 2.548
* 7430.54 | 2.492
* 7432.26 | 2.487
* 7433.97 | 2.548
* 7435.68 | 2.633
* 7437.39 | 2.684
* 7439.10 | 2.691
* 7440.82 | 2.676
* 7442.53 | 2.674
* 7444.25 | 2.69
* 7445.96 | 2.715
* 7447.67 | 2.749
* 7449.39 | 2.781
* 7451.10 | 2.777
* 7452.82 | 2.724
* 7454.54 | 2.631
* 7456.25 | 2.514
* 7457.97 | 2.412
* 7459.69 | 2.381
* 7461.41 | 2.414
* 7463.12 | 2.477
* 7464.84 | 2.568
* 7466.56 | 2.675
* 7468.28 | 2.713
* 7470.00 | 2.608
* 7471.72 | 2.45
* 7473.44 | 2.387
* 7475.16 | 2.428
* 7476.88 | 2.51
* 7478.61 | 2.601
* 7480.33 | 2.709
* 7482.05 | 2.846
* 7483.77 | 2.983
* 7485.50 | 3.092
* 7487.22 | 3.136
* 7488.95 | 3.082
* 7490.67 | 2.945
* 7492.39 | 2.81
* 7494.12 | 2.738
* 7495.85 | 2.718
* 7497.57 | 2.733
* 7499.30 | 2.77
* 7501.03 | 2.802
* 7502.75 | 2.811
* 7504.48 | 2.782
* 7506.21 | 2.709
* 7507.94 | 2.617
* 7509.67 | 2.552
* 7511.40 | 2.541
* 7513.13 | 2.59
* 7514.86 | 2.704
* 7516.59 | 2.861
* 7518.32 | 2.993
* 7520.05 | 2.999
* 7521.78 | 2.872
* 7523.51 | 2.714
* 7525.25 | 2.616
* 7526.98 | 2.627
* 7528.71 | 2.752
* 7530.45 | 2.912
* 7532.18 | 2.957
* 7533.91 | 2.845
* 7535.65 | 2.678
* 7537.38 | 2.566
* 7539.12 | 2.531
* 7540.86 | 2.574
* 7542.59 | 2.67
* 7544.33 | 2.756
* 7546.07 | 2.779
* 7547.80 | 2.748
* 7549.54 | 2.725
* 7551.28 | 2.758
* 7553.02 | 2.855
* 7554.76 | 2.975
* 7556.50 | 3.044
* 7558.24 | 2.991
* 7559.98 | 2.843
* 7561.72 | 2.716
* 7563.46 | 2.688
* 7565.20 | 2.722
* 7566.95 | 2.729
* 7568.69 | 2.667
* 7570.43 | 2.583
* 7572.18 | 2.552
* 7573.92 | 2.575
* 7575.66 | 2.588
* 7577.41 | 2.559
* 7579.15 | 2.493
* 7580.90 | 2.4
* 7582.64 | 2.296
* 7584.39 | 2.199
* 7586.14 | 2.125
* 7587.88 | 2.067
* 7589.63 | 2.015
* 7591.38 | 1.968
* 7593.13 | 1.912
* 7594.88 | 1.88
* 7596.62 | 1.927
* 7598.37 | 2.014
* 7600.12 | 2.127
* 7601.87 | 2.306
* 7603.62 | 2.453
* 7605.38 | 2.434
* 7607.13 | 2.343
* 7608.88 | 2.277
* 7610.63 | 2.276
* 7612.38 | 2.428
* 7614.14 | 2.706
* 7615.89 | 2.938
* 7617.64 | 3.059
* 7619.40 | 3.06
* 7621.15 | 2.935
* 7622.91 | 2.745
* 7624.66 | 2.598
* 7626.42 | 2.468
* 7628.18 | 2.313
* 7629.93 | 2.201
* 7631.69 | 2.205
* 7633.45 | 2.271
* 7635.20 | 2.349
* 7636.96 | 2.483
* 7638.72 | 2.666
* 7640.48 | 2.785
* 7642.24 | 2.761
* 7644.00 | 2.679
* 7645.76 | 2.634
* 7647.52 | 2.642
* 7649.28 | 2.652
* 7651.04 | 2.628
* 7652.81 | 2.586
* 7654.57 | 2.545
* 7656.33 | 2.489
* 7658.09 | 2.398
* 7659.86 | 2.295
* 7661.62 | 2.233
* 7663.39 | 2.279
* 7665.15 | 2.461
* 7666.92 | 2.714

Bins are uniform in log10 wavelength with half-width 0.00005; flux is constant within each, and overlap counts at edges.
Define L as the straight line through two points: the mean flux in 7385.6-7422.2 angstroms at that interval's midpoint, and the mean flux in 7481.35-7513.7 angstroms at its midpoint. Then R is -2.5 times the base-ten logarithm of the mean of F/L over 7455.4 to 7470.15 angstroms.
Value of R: 0.09 mag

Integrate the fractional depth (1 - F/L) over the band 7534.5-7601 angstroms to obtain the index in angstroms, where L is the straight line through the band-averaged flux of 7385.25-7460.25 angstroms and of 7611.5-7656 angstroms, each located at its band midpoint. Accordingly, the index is 2.8 angstroms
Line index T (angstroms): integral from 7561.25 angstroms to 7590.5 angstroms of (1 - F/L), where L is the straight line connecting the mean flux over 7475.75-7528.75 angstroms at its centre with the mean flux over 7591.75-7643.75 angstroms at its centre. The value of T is 1.2 angstroms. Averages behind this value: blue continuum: 2.78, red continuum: 2.44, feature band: 2.47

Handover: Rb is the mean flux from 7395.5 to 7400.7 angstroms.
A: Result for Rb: 2.74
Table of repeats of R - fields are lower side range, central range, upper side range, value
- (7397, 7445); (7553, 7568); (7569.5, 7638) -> -0.16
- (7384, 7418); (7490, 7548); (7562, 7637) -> -0.10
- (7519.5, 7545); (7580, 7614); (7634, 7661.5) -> 0.20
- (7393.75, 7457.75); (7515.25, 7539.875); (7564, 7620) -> -0.12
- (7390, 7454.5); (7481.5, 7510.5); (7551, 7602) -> -0.11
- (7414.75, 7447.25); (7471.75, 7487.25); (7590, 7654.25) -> -0.05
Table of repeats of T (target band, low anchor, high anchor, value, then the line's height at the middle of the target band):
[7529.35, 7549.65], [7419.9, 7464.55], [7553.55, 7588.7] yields -1.0 angstroms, 2.6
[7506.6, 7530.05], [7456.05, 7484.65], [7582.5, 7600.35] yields -3.7 angstroms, 2.36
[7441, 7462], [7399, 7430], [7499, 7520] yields 0.2 angstroms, 2.65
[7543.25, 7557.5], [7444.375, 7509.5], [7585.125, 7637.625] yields -1.8 angstroms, 2.51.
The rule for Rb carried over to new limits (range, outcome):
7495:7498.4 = 2.73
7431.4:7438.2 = 2.59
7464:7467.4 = 2.62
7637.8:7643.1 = 2.73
